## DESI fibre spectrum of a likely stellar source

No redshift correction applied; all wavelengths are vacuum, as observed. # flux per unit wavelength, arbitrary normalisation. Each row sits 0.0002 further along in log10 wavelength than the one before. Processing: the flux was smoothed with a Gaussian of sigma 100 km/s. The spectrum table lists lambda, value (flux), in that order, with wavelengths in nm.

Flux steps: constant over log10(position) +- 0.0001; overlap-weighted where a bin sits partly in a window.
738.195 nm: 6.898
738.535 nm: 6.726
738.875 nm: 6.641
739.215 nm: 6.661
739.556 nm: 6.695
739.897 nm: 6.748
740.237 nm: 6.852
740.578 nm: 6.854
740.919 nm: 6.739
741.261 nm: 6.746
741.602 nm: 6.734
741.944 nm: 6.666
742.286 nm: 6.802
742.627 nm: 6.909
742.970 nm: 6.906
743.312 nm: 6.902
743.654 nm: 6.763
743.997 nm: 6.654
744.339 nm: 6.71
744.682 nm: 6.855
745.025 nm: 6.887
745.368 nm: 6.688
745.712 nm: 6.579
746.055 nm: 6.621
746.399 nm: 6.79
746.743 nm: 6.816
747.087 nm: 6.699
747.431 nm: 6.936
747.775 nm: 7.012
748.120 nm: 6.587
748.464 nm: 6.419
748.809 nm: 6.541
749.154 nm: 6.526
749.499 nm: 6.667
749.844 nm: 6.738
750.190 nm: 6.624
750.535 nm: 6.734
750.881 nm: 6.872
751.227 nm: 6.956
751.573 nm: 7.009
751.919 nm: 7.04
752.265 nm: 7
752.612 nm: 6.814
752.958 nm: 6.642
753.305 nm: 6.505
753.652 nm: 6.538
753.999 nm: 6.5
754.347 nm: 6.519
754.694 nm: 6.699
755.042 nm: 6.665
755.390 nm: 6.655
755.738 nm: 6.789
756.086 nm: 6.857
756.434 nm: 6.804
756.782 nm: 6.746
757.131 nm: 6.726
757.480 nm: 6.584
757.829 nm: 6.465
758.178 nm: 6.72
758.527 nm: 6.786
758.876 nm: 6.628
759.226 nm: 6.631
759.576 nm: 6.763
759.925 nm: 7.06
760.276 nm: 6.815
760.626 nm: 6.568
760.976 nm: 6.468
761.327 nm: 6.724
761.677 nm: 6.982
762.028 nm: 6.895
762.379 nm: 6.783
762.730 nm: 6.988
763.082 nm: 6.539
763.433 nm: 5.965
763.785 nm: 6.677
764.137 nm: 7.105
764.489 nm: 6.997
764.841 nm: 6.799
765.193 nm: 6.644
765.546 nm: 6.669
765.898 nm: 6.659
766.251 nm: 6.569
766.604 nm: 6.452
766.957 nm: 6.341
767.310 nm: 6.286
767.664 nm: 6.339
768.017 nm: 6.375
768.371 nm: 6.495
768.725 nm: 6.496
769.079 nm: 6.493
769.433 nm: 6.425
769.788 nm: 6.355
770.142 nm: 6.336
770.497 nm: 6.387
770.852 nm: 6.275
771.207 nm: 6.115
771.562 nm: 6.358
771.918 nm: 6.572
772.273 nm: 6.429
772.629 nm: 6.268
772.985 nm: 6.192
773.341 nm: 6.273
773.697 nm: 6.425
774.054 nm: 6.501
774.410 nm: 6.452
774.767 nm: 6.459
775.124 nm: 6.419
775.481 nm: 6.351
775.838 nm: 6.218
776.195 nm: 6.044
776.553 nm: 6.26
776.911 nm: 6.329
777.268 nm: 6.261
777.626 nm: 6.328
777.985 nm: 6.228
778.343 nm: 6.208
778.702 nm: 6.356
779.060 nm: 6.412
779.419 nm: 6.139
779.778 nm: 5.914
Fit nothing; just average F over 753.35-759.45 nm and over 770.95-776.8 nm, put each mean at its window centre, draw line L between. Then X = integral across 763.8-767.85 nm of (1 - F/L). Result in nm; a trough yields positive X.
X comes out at -0.09 nm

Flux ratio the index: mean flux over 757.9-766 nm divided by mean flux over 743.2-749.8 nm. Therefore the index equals 1.00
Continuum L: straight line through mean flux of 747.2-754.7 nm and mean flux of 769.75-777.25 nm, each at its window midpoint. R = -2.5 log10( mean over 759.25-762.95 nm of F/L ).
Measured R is -0.04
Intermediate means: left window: 6.72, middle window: 6.79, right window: 6.33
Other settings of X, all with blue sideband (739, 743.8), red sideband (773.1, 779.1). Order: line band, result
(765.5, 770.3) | -0.01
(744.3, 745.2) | -0.01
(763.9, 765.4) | -0.09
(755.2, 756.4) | -0.03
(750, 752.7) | -0.09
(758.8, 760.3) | -0.06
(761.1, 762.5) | -0.07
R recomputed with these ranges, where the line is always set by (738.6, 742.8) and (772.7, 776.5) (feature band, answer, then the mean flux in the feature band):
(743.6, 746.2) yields -0.003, 6.72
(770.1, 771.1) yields 0.011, 6.32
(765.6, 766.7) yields -0.025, 6.58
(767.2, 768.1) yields 0.014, 6.33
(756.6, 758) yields -0.014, 6.63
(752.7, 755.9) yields -0.006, 6.62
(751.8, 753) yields -0.046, 6.89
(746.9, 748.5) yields -0.015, 6.76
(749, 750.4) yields -0.001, 6.64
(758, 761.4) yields -0.033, 6.72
